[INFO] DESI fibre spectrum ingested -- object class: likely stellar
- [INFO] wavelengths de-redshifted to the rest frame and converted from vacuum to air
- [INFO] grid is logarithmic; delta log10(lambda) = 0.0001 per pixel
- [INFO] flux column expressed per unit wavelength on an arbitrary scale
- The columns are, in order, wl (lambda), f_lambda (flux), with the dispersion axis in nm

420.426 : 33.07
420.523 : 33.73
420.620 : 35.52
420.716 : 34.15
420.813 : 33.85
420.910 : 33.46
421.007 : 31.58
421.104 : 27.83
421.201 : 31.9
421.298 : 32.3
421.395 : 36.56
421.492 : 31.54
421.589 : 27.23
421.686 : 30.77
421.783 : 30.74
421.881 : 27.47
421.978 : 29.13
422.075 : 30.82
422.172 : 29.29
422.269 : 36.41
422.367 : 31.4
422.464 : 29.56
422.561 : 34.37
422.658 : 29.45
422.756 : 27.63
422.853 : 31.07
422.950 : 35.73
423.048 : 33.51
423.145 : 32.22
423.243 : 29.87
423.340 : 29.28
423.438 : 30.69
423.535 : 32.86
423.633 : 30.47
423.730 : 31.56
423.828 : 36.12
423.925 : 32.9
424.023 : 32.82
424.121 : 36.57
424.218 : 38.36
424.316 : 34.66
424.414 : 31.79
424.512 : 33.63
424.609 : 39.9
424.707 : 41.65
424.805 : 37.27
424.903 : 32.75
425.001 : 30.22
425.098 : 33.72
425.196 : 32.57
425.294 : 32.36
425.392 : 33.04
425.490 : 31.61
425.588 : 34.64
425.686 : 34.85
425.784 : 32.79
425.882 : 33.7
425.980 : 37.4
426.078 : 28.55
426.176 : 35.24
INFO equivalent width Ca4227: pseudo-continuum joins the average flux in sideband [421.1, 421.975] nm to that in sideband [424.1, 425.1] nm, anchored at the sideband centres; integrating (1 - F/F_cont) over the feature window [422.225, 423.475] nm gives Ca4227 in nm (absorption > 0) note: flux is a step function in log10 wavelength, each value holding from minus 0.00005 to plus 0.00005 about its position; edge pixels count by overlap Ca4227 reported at 0.04 nm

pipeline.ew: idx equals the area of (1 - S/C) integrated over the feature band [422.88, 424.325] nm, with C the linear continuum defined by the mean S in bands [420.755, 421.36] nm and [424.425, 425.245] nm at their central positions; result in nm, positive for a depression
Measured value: 0.041 nm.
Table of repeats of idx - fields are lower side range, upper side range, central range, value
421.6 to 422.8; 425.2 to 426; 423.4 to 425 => -0.11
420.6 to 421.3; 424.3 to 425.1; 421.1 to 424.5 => 0.19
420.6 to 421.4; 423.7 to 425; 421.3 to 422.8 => 0.12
